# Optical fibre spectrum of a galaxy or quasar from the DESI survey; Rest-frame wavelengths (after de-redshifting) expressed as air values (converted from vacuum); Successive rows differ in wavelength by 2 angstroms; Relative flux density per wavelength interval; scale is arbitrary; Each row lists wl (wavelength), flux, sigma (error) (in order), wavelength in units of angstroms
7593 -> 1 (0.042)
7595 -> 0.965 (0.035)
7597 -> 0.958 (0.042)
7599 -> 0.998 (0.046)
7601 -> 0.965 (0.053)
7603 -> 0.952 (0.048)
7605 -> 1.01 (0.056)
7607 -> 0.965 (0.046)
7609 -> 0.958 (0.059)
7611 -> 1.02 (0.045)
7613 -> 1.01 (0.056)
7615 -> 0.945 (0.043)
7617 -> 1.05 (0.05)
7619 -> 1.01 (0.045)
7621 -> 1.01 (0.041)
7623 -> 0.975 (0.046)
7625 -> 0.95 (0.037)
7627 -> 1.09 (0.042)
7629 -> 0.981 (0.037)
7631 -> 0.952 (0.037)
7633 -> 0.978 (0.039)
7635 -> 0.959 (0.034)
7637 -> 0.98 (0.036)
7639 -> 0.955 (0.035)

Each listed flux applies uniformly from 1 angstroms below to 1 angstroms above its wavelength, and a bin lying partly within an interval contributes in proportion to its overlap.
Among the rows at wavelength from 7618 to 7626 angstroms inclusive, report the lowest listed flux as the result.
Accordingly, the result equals 0.95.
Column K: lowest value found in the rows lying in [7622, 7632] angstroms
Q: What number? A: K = 0.95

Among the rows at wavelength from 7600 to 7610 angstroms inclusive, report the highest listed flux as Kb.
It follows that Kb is 1.01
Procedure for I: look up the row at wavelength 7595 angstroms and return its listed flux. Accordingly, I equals 0.965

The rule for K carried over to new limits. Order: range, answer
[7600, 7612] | 0.952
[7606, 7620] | 0.945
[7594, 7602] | 0.958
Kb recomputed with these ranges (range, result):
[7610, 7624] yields 1.05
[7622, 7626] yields 0.975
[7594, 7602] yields 0.998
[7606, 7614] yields 1.02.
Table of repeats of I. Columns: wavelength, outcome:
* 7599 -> 0.998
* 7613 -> 1.01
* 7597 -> 0.958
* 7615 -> 0.945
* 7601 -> 0.965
